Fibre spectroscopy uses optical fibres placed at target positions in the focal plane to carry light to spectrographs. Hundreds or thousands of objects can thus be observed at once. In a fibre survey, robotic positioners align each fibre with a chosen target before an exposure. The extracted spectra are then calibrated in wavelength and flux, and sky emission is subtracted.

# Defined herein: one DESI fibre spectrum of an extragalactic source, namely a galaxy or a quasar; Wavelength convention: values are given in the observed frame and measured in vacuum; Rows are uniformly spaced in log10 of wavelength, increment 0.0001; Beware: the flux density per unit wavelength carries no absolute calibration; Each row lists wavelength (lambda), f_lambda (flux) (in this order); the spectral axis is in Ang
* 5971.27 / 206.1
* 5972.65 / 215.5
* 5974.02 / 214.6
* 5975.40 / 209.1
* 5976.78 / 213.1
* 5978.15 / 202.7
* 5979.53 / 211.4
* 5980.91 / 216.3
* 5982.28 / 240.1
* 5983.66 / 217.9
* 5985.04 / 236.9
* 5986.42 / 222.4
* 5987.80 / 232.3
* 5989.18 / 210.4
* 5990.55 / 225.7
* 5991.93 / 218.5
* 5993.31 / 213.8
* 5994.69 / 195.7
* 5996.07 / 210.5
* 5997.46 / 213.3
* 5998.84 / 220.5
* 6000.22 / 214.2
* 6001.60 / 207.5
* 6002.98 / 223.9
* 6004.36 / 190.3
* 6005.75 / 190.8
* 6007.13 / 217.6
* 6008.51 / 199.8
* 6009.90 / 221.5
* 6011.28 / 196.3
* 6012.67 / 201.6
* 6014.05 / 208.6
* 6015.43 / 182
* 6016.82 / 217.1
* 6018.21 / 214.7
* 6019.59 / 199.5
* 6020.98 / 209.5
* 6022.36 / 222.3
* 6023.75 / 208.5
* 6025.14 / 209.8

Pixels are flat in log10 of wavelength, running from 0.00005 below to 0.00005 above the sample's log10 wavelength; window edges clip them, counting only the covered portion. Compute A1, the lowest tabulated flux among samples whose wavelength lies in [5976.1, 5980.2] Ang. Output 202.7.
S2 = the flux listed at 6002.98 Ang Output 223.9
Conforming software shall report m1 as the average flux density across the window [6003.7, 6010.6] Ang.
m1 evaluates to 204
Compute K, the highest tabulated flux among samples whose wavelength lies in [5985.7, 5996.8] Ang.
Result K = 232.3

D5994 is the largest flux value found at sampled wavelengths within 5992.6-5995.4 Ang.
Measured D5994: 213.8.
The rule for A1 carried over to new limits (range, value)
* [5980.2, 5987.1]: 216.3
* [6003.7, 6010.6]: 190.3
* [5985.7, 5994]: 210.4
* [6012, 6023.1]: 182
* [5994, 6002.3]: 195.7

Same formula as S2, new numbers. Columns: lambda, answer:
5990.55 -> 225.7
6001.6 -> 207.5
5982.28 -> 240.1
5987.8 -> 232.3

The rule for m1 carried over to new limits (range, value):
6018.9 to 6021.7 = 205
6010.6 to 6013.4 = 199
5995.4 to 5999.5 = 214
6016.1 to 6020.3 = 210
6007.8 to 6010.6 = 211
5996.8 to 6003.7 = 216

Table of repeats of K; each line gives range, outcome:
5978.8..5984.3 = 240.1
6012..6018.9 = 217.1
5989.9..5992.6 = 225.7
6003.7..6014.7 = 221.5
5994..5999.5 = 220.5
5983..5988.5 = 236.9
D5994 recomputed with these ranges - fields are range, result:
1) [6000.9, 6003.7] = 223.9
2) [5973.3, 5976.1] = 214.6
